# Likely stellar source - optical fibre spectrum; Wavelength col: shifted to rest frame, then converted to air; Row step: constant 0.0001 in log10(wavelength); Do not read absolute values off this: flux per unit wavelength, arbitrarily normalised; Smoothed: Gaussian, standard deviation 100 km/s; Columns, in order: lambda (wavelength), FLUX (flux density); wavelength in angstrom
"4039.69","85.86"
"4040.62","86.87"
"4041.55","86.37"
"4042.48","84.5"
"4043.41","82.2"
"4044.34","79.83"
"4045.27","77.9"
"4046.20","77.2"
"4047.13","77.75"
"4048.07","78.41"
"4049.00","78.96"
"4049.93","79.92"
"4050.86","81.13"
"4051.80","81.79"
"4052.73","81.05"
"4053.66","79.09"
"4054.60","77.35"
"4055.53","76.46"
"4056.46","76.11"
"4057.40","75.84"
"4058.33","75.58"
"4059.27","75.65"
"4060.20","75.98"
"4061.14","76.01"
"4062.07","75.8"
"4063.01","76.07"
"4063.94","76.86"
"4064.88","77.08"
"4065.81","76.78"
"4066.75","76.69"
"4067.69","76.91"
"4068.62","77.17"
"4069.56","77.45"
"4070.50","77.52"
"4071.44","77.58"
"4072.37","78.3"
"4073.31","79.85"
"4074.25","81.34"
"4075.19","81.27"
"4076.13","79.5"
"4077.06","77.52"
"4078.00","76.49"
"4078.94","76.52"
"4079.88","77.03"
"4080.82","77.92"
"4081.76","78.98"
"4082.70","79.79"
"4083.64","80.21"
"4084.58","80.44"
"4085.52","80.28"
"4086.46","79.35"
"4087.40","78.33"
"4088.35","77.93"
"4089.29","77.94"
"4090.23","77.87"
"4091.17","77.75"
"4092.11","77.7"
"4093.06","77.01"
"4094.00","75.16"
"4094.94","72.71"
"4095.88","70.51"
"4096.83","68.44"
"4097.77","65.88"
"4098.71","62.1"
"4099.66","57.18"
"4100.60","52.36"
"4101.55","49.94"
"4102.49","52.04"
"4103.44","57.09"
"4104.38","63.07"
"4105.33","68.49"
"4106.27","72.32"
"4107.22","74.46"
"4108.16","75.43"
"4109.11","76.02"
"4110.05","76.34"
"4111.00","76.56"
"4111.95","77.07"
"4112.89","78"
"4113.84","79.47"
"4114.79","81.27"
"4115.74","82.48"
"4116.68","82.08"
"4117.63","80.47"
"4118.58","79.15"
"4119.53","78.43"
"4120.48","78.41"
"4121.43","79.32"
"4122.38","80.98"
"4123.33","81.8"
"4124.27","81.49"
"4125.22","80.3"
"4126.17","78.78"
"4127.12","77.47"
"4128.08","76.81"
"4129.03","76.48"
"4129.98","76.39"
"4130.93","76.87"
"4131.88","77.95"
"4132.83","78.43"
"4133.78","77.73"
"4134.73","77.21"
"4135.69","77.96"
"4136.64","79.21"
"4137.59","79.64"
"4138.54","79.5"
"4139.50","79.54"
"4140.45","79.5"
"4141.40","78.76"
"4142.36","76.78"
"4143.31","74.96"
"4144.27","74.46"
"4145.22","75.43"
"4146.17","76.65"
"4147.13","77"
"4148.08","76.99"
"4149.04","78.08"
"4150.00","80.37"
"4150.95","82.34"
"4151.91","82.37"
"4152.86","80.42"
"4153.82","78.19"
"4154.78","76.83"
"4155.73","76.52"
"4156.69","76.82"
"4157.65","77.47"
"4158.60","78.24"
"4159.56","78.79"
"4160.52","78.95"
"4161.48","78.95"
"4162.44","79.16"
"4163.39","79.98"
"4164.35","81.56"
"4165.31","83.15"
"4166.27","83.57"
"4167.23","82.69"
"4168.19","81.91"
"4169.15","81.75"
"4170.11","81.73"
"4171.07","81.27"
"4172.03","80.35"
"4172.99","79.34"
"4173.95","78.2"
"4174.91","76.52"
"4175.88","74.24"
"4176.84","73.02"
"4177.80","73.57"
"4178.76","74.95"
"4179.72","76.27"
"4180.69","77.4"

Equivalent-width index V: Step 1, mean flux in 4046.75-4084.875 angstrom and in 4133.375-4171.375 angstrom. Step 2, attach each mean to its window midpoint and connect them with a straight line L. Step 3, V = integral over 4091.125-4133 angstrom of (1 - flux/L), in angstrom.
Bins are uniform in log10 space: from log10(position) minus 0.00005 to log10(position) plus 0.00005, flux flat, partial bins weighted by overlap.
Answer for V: 2.6 angstrom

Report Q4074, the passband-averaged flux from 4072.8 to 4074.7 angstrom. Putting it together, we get 80.4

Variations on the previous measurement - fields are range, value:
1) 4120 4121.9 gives 78.8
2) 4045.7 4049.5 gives 78.1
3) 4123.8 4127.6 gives 79.5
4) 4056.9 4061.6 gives 75.7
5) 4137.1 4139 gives 79.8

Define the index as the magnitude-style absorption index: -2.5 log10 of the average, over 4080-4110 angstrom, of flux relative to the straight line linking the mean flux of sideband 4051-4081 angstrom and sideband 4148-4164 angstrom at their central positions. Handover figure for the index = 0.09 mag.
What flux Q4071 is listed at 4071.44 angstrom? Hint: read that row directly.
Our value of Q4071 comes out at 77.58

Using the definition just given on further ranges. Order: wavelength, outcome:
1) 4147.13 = 77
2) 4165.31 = 83.15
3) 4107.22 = 74.46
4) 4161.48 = 78.95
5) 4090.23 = 77.87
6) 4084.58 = 80.44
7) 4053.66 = 79.09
